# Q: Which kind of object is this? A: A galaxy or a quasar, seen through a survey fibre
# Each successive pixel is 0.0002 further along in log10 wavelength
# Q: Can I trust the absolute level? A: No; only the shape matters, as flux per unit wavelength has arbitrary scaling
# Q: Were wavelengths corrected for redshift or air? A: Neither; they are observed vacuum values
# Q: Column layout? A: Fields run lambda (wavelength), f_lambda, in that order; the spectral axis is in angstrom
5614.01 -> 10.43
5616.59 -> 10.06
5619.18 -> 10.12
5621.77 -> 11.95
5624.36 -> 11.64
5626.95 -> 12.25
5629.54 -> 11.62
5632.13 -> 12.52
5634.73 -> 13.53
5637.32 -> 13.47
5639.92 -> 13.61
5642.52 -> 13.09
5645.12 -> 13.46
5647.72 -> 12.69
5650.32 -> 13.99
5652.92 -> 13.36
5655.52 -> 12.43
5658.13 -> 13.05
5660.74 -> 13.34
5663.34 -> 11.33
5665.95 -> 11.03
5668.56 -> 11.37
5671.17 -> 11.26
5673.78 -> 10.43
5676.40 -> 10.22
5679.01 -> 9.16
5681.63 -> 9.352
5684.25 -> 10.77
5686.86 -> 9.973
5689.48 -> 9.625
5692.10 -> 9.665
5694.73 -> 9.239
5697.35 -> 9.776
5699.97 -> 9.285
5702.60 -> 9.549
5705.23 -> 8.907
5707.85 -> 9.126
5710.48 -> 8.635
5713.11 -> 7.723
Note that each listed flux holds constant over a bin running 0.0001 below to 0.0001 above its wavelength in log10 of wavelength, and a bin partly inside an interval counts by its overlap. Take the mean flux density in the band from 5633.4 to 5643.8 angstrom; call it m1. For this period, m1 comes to 13.4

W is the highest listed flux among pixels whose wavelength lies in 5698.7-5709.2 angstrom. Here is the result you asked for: 9.549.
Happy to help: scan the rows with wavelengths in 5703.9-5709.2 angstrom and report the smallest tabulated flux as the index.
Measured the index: 8.907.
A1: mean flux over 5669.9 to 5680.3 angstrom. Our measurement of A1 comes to 10.3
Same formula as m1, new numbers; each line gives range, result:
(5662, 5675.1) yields 11.1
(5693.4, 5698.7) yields 9.5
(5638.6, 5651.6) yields 13.4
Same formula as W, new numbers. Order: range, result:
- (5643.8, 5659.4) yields 13.99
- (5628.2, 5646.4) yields 13.61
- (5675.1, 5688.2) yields 10.77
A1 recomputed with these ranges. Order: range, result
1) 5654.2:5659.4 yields 12.7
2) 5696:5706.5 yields 9.38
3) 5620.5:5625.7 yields 11.8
